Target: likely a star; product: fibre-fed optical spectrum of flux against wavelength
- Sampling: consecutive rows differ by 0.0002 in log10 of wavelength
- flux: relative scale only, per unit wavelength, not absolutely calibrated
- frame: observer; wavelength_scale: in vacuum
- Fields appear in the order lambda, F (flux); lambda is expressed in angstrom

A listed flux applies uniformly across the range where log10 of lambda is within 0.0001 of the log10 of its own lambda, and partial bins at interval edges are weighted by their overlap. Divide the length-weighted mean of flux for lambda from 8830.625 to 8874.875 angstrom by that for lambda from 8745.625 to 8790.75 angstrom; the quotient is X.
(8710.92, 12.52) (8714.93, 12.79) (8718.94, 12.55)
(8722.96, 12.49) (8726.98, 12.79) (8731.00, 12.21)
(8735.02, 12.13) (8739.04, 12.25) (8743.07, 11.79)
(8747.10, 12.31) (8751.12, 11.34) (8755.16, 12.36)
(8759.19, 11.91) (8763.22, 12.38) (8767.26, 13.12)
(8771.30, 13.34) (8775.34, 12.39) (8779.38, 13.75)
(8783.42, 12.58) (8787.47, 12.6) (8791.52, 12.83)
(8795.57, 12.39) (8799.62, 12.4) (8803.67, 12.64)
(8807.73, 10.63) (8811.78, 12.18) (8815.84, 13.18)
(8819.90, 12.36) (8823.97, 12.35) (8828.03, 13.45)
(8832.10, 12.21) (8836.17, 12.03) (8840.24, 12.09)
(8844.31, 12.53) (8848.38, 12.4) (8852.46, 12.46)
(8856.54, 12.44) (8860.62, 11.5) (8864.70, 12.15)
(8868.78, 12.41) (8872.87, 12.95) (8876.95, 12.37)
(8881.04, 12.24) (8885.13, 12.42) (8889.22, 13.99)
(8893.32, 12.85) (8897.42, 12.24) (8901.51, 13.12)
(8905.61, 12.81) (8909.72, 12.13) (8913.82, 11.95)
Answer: 0.98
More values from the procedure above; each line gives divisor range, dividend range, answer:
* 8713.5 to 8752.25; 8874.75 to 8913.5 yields 1.03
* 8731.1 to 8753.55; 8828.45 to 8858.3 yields 1.03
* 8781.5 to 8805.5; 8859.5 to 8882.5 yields 0.98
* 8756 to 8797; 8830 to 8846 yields 0.96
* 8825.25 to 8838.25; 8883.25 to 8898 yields 1.03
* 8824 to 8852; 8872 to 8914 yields 1.02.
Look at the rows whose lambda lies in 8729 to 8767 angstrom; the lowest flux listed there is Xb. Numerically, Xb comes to 11.34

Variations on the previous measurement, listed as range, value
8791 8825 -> 10.63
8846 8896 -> 11.5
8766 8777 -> 12.39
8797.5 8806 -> 12.4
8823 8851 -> 12.03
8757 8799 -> 11.91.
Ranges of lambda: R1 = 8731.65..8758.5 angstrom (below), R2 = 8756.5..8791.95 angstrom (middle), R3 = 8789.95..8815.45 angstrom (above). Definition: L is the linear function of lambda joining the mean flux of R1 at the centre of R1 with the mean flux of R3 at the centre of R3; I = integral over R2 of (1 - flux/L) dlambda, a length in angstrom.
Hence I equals -1.8 angstrom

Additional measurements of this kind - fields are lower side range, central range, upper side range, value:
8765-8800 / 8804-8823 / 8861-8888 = 0.8 angstrom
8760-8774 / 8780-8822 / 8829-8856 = 0.6 angstrom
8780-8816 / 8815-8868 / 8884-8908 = 1.0 angstrom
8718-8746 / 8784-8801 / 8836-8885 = -0.4 angstrom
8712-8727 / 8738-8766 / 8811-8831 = 1.3 angstrom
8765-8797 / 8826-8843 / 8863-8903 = 0.4 angstrom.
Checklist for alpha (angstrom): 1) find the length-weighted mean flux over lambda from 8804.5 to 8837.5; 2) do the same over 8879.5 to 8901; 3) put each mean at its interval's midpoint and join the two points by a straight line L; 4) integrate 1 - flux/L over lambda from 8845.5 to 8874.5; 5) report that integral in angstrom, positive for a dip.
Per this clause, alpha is 0.6 angstrom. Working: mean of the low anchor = 12.3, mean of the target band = 12.3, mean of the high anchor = 12.8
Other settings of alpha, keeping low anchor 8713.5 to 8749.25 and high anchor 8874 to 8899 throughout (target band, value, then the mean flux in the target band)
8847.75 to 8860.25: 0.3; 12.3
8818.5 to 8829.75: -0.1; 12.7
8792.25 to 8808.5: 0.4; 12.2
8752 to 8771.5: -0.1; 12.5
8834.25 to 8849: 0.4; 12.3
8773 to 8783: -0.4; 13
